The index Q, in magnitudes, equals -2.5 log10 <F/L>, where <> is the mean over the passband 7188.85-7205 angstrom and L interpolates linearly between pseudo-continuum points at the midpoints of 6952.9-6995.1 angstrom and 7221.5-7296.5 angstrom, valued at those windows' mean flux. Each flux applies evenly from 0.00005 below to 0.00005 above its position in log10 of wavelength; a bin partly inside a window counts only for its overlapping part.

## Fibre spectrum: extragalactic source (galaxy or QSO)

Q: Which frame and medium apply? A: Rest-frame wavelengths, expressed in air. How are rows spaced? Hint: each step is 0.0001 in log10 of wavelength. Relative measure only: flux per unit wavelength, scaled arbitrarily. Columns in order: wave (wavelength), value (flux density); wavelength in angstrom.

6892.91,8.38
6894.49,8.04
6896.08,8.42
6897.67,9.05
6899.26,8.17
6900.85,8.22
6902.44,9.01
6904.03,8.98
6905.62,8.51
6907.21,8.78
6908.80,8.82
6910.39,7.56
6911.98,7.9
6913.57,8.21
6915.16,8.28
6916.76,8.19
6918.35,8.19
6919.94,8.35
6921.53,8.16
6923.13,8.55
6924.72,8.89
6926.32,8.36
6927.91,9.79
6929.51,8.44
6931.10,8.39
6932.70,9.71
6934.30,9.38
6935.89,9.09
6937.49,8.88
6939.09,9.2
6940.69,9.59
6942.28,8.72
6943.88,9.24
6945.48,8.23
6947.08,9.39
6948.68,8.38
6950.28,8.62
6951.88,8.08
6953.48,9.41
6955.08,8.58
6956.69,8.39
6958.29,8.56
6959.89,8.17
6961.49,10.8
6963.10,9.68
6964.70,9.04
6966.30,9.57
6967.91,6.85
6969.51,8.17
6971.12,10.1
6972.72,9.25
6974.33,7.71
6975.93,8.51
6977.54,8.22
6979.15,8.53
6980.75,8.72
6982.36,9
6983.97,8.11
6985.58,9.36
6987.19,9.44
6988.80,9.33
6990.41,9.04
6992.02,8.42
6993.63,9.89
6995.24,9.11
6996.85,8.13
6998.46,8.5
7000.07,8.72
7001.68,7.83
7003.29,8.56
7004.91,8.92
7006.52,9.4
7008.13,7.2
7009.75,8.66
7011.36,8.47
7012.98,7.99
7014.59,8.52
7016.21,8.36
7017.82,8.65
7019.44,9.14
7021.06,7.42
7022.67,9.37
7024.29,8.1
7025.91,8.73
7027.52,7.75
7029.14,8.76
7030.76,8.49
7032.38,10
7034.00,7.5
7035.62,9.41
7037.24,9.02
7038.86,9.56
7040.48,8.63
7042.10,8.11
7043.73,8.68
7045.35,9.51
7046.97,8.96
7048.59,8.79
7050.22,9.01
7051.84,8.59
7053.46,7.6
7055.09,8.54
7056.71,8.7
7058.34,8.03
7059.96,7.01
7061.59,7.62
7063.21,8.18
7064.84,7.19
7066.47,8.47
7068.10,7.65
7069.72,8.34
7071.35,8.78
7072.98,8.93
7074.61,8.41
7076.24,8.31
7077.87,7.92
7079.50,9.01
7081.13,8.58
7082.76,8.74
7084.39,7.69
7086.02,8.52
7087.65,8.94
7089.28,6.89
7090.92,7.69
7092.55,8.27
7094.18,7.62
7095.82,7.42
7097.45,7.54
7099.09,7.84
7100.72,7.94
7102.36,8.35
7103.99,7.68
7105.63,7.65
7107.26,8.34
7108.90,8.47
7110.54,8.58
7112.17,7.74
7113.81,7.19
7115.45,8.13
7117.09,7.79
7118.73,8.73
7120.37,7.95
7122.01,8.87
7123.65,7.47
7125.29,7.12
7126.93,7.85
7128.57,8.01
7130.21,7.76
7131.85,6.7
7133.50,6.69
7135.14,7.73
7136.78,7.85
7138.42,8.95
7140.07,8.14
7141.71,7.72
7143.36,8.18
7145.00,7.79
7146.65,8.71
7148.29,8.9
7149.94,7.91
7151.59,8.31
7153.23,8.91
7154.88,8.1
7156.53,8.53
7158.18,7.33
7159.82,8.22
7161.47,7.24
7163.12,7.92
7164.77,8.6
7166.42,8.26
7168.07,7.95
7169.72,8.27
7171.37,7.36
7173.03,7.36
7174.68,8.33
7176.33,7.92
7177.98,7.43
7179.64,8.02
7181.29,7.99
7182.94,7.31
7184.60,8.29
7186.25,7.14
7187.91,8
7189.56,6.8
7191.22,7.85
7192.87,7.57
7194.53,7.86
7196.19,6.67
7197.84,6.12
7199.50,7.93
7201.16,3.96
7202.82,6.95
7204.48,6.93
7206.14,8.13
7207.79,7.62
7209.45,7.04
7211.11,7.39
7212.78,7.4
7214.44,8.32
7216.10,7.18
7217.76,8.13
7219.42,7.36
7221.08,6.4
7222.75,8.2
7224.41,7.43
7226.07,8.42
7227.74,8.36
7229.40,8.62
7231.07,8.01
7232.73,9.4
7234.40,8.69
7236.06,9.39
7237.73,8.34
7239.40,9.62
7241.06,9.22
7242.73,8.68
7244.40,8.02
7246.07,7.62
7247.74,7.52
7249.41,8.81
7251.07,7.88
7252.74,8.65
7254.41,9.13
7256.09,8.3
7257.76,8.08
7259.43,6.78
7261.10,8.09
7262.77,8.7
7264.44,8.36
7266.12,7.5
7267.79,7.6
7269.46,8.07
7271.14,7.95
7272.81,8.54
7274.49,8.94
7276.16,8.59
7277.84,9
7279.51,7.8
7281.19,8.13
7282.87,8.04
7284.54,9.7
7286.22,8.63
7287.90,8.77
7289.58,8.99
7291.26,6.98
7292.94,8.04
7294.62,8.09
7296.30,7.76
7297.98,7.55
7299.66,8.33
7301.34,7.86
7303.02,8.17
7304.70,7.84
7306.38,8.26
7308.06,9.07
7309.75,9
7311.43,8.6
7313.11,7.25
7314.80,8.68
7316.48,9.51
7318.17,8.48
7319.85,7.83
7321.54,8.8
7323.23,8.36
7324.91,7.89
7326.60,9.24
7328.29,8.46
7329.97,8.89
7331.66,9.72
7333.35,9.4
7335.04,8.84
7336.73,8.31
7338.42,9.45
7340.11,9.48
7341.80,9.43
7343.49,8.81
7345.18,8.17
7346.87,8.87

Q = 0.23 mag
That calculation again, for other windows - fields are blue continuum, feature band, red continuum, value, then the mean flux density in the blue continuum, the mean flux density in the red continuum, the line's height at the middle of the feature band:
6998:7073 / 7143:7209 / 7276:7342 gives 0.11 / 8.47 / 8.52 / 8.5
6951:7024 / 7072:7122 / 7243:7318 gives 0.06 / 8.7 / 8.26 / 8.54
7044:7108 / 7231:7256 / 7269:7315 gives -0.04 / 8.19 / 8.3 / 8.28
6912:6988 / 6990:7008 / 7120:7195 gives -0.02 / 8.77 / 7.89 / 8.56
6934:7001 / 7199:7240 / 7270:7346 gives 0.11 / 8.85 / 8.52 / 8.61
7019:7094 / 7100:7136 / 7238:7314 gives 0.07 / 8.41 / 8.28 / 8.38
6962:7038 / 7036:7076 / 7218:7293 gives 0.02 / 8.68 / 8.3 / 8.6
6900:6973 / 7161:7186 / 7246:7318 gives 0.07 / 8.75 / 8.27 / 8.42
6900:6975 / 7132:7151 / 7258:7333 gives 0.07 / 8.73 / 8.34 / 8.51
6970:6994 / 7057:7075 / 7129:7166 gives 0.05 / 8.88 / 8.01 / 8.44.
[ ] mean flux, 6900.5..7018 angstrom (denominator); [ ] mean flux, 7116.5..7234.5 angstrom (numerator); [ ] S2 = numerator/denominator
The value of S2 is 0.9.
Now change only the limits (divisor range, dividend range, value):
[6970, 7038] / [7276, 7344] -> 0.98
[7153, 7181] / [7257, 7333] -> 1.05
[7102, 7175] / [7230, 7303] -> 1.04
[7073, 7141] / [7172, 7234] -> 0.95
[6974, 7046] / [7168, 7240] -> 0.89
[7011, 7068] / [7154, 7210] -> 0.89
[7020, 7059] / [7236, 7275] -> 0.96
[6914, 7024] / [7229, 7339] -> 0.97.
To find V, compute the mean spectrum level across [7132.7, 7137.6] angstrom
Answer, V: 7.44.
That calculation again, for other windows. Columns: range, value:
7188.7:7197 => 7.35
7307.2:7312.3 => 8.88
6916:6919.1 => 8.2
